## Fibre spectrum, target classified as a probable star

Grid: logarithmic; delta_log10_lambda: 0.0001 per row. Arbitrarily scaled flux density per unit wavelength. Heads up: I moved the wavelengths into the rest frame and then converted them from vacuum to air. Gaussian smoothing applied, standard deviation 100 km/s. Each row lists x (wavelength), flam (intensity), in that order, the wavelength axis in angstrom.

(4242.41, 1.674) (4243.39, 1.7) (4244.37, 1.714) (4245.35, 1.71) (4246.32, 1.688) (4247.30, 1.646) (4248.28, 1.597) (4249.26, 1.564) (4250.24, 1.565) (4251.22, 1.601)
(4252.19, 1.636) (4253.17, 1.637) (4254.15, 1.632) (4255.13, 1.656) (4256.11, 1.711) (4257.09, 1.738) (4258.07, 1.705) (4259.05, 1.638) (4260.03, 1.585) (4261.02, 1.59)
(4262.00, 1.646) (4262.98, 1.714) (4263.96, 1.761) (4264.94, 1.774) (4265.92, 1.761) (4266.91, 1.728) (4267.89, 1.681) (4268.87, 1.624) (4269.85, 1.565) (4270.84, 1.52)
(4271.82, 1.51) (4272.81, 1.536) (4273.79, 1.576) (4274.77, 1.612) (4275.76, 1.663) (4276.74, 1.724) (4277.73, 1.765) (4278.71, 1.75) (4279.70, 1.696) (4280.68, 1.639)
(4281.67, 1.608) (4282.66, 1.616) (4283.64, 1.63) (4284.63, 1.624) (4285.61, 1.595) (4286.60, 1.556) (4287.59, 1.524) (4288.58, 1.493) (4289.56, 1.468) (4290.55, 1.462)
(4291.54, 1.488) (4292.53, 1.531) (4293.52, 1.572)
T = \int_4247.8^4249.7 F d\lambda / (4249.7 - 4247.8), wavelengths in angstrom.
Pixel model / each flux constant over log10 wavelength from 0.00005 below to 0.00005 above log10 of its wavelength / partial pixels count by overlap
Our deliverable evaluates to 1.58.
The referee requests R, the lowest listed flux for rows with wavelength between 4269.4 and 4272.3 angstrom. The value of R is 1.51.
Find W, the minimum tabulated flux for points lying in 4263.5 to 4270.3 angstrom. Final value 1.565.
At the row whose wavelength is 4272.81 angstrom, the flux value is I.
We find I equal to 1.536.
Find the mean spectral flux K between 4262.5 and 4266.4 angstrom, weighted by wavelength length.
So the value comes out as 1.76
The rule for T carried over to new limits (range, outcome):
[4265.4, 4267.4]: 1.74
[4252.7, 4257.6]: 1.67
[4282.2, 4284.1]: 1.63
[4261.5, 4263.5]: 1.68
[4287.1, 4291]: 1.49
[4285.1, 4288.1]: 1.56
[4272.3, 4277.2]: 1.62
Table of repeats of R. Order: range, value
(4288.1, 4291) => 1.462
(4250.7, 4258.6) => 1.601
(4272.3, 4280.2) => 1.536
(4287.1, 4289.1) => 1.493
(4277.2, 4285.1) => 1.608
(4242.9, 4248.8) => 1.597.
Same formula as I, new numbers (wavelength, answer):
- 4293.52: 1.572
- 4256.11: 1.711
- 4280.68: 1.639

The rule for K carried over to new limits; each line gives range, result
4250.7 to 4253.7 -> 1.63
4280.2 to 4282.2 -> 1.62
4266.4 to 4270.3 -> 1.65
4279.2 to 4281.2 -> 1.66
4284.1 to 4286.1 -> 1.61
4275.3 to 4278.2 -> 1.72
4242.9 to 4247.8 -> 1.69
